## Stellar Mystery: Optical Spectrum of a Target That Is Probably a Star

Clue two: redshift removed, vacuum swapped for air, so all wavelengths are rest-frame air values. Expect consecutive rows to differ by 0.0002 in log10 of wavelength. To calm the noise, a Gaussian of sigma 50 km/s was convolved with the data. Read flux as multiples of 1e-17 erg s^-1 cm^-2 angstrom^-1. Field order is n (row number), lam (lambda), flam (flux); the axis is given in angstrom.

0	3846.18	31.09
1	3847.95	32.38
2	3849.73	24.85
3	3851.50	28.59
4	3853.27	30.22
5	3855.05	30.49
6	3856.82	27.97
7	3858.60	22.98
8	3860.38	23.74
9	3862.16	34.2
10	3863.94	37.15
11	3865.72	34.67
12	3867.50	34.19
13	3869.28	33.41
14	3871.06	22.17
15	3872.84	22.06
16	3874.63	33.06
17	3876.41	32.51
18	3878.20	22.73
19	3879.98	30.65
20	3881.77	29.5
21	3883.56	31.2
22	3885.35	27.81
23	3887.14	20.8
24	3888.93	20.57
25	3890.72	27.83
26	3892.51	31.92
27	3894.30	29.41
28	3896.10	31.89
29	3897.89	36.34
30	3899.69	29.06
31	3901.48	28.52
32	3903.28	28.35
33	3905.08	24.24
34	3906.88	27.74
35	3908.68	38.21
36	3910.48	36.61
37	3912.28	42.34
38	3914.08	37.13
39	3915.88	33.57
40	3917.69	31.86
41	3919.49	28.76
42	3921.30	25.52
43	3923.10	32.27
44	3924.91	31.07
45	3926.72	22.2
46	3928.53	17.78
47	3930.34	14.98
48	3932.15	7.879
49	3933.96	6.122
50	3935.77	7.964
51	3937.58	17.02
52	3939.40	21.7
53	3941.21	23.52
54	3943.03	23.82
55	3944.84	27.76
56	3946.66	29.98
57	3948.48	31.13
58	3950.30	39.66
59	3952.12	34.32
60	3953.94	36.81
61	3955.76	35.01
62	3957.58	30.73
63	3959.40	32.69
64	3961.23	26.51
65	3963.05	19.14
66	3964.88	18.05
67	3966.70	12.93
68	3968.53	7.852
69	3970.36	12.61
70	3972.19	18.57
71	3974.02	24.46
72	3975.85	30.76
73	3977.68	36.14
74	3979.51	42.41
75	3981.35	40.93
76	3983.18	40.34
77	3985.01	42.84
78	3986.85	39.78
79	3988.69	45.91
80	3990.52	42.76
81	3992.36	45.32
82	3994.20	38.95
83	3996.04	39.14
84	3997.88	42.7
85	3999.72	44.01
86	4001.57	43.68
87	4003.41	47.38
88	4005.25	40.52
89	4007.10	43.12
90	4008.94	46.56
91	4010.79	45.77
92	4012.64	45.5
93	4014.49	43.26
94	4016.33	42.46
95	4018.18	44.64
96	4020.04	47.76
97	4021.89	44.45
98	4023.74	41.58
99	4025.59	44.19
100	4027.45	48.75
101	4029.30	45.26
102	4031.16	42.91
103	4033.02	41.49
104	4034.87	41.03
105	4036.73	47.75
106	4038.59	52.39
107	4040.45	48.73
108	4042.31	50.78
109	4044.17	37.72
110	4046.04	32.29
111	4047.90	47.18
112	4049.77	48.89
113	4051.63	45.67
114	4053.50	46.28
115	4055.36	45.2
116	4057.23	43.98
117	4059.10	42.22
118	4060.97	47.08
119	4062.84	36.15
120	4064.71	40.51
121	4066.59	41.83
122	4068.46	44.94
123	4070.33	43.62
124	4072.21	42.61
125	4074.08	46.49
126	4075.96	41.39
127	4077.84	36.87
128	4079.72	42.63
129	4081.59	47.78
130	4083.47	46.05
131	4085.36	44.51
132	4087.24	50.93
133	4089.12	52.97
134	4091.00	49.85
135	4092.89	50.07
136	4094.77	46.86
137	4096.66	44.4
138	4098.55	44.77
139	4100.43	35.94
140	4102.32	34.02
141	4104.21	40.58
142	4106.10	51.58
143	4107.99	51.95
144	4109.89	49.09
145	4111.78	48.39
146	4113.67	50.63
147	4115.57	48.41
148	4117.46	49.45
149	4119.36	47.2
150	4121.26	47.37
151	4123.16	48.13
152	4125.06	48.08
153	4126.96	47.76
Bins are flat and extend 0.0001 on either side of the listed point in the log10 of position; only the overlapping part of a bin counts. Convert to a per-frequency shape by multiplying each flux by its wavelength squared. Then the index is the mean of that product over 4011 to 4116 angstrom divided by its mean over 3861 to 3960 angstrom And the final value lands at 1.7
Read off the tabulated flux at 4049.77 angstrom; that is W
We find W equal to 48.89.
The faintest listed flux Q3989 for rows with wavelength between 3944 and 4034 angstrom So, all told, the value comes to 7.852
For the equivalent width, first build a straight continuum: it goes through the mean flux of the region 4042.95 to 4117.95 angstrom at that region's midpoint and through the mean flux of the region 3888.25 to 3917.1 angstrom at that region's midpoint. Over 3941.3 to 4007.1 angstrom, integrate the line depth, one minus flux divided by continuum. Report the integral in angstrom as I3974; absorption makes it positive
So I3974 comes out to 6.64 angstrom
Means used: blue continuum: 31.6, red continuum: 44.8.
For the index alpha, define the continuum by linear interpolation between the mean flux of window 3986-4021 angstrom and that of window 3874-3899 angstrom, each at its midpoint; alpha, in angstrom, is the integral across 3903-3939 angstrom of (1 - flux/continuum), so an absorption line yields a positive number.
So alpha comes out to 8.1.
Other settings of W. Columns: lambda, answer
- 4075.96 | 41.39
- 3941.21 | 23.52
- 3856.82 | 27.97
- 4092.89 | 50.07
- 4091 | 49.85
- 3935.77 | 7.964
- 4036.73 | 47.75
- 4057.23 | 43.98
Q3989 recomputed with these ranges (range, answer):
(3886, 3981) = 6.122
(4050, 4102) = 35.94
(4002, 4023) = 40.52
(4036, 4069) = 32.29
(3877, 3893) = 20.57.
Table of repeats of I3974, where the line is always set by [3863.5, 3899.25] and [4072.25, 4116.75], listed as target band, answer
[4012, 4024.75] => -1.3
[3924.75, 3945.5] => 9.7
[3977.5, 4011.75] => -4.1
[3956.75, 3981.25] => 7.9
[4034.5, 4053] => -1.5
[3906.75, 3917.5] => -1.5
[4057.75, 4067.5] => 0.4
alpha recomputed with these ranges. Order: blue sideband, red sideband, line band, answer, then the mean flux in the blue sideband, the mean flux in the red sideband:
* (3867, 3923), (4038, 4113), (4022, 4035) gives -0.9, 30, 44.9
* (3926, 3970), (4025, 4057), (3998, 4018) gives -3.8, 22.6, 45.1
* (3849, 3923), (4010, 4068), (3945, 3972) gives 7.7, 29.9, 44.3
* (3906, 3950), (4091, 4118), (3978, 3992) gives -4.1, 25.9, 46.2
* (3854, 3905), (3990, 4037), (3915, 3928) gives 1.8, 29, 43.8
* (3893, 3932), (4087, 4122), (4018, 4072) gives -3.6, 29.5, 47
